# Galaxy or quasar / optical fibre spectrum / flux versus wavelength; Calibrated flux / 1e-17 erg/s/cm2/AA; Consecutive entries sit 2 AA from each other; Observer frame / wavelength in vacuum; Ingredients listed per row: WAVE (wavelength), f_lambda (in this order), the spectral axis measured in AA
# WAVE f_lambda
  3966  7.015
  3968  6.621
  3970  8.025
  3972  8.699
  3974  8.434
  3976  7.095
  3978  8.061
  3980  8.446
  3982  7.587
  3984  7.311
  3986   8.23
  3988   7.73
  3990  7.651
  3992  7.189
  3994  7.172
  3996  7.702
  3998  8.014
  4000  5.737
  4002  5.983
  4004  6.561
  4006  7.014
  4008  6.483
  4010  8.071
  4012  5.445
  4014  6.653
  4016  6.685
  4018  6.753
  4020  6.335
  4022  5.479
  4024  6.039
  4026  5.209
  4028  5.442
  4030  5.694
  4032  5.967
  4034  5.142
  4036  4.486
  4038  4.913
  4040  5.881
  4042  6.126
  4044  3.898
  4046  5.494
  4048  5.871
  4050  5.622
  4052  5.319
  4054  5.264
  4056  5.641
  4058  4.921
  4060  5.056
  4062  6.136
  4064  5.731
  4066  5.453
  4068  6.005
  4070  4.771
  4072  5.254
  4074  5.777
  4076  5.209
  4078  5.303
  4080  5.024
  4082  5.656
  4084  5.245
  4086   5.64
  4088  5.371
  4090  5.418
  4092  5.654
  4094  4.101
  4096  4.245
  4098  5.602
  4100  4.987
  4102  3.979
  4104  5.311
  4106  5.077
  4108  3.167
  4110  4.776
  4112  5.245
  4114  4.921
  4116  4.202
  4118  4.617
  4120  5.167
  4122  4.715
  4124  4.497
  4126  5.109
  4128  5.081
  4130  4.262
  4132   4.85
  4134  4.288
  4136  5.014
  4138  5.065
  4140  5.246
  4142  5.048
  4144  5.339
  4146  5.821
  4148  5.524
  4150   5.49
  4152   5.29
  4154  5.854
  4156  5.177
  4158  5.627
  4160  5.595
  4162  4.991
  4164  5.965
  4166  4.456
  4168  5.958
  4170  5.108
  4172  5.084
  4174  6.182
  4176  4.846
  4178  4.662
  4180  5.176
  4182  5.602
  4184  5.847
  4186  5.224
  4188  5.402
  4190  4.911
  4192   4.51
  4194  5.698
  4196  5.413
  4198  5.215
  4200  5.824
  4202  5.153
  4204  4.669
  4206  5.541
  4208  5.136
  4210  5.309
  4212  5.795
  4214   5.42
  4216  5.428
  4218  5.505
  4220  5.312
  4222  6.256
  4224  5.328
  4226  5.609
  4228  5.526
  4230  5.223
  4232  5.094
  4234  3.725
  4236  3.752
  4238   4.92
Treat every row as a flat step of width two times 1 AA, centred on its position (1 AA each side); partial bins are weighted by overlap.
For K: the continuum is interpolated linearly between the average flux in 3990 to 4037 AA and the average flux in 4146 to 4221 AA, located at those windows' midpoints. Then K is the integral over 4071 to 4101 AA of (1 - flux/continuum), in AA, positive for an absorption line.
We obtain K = 3.5 AA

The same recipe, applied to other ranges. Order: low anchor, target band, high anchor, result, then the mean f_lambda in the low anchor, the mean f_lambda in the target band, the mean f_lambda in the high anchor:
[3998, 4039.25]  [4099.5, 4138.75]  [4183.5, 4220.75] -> 6.5 AA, 6.05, 4.71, 5.33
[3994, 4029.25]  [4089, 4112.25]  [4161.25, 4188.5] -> 4.2 AA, 6.46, 4.78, 5.32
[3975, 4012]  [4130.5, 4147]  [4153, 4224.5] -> 2.2 AA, 7.28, 5.06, 5.37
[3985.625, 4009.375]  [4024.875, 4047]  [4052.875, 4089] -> 3.3 AA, 7.11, 5.3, 5.41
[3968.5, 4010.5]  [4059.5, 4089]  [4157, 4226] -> 5.1 AA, 7.47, 5.45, 5.36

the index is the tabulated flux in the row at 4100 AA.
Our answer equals 4.987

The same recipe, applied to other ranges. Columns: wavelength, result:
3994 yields 7.172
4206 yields 5.541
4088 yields 5.371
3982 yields 7.587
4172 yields 5.084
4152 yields 5.29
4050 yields 5.622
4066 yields 5.453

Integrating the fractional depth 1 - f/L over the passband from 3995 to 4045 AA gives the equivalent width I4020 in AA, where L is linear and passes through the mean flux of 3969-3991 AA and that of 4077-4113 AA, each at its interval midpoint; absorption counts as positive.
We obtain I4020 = 6.2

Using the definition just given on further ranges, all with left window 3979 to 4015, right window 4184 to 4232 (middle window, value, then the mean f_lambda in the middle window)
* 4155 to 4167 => 0.97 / 5.3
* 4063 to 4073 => 1.71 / 5.44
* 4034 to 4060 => 5.66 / 5.27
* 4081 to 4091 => 1.47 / 5.47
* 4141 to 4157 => 1.17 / 5.44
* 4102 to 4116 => 3.51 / 4.66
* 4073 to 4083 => 1.67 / 5.39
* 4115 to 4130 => 3.35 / 4.74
